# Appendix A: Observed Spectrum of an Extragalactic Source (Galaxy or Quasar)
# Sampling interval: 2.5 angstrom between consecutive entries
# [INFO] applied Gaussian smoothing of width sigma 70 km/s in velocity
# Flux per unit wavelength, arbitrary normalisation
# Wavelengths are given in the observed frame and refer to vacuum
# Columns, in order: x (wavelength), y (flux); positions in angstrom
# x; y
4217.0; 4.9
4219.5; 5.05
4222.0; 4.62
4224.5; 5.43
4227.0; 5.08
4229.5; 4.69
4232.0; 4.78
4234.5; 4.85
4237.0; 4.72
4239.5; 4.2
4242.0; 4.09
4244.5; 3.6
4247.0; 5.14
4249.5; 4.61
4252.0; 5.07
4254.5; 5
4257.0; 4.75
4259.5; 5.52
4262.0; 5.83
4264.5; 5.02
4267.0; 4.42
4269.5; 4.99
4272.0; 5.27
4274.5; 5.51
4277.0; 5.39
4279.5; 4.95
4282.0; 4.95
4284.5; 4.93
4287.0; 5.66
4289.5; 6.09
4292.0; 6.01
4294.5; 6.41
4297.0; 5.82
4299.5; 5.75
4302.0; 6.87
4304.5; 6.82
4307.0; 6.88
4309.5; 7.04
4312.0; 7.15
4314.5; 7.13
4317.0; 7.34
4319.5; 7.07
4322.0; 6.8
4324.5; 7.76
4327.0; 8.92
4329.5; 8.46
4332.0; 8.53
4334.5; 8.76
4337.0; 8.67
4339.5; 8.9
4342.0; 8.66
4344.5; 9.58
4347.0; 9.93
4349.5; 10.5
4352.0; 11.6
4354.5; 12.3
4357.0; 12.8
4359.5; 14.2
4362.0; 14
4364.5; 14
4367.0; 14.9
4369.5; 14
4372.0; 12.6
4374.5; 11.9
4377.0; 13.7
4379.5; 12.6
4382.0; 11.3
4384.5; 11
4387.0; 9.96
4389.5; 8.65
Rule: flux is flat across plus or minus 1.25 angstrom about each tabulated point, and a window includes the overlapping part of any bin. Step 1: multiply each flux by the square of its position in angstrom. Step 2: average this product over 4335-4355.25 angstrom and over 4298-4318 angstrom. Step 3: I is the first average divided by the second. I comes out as 1.47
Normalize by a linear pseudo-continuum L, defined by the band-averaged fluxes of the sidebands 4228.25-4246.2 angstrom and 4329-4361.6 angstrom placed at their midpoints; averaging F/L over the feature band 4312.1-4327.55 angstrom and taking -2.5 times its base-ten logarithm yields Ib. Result 0.21 mag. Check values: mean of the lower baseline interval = 4.44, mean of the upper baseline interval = 10.4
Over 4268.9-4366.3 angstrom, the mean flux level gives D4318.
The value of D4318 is 8.07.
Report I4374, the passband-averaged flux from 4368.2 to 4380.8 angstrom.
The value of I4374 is 13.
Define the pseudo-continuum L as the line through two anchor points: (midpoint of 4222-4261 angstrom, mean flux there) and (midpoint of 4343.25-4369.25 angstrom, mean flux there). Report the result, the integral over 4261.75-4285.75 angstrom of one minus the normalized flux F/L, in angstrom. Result 6.2 angstrom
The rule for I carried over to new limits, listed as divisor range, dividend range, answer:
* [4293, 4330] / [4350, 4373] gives 1.93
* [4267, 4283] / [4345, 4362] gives 2.42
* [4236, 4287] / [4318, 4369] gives 2.19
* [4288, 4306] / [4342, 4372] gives 2.03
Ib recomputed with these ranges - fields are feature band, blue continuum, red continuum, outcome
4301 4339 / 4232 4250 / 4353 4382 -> 0.29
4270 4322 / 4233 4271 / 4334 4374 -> 0.25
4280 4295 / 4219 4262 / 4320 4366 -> 0.29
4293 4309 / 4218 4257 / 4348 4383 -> 0.34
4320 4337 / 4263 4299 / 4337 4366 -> 0.16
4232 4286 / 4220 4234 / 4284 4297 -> 0.11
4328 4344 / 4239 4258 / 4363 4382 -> 0.22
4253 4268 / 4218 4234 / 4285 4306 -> 0.09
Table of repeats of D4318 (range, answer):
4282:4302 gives 5.82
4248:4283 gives 5.09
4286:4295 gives 6.02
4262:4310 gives 5.71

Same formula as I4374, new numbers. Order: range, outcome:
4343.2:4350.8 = 10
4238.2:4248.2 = 4.26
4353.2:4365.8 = 13.5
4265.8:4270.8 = 4.71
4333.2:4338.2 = 8.71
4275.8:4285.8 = 5.06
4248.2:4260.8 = 4.99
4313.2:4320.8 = 7.18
